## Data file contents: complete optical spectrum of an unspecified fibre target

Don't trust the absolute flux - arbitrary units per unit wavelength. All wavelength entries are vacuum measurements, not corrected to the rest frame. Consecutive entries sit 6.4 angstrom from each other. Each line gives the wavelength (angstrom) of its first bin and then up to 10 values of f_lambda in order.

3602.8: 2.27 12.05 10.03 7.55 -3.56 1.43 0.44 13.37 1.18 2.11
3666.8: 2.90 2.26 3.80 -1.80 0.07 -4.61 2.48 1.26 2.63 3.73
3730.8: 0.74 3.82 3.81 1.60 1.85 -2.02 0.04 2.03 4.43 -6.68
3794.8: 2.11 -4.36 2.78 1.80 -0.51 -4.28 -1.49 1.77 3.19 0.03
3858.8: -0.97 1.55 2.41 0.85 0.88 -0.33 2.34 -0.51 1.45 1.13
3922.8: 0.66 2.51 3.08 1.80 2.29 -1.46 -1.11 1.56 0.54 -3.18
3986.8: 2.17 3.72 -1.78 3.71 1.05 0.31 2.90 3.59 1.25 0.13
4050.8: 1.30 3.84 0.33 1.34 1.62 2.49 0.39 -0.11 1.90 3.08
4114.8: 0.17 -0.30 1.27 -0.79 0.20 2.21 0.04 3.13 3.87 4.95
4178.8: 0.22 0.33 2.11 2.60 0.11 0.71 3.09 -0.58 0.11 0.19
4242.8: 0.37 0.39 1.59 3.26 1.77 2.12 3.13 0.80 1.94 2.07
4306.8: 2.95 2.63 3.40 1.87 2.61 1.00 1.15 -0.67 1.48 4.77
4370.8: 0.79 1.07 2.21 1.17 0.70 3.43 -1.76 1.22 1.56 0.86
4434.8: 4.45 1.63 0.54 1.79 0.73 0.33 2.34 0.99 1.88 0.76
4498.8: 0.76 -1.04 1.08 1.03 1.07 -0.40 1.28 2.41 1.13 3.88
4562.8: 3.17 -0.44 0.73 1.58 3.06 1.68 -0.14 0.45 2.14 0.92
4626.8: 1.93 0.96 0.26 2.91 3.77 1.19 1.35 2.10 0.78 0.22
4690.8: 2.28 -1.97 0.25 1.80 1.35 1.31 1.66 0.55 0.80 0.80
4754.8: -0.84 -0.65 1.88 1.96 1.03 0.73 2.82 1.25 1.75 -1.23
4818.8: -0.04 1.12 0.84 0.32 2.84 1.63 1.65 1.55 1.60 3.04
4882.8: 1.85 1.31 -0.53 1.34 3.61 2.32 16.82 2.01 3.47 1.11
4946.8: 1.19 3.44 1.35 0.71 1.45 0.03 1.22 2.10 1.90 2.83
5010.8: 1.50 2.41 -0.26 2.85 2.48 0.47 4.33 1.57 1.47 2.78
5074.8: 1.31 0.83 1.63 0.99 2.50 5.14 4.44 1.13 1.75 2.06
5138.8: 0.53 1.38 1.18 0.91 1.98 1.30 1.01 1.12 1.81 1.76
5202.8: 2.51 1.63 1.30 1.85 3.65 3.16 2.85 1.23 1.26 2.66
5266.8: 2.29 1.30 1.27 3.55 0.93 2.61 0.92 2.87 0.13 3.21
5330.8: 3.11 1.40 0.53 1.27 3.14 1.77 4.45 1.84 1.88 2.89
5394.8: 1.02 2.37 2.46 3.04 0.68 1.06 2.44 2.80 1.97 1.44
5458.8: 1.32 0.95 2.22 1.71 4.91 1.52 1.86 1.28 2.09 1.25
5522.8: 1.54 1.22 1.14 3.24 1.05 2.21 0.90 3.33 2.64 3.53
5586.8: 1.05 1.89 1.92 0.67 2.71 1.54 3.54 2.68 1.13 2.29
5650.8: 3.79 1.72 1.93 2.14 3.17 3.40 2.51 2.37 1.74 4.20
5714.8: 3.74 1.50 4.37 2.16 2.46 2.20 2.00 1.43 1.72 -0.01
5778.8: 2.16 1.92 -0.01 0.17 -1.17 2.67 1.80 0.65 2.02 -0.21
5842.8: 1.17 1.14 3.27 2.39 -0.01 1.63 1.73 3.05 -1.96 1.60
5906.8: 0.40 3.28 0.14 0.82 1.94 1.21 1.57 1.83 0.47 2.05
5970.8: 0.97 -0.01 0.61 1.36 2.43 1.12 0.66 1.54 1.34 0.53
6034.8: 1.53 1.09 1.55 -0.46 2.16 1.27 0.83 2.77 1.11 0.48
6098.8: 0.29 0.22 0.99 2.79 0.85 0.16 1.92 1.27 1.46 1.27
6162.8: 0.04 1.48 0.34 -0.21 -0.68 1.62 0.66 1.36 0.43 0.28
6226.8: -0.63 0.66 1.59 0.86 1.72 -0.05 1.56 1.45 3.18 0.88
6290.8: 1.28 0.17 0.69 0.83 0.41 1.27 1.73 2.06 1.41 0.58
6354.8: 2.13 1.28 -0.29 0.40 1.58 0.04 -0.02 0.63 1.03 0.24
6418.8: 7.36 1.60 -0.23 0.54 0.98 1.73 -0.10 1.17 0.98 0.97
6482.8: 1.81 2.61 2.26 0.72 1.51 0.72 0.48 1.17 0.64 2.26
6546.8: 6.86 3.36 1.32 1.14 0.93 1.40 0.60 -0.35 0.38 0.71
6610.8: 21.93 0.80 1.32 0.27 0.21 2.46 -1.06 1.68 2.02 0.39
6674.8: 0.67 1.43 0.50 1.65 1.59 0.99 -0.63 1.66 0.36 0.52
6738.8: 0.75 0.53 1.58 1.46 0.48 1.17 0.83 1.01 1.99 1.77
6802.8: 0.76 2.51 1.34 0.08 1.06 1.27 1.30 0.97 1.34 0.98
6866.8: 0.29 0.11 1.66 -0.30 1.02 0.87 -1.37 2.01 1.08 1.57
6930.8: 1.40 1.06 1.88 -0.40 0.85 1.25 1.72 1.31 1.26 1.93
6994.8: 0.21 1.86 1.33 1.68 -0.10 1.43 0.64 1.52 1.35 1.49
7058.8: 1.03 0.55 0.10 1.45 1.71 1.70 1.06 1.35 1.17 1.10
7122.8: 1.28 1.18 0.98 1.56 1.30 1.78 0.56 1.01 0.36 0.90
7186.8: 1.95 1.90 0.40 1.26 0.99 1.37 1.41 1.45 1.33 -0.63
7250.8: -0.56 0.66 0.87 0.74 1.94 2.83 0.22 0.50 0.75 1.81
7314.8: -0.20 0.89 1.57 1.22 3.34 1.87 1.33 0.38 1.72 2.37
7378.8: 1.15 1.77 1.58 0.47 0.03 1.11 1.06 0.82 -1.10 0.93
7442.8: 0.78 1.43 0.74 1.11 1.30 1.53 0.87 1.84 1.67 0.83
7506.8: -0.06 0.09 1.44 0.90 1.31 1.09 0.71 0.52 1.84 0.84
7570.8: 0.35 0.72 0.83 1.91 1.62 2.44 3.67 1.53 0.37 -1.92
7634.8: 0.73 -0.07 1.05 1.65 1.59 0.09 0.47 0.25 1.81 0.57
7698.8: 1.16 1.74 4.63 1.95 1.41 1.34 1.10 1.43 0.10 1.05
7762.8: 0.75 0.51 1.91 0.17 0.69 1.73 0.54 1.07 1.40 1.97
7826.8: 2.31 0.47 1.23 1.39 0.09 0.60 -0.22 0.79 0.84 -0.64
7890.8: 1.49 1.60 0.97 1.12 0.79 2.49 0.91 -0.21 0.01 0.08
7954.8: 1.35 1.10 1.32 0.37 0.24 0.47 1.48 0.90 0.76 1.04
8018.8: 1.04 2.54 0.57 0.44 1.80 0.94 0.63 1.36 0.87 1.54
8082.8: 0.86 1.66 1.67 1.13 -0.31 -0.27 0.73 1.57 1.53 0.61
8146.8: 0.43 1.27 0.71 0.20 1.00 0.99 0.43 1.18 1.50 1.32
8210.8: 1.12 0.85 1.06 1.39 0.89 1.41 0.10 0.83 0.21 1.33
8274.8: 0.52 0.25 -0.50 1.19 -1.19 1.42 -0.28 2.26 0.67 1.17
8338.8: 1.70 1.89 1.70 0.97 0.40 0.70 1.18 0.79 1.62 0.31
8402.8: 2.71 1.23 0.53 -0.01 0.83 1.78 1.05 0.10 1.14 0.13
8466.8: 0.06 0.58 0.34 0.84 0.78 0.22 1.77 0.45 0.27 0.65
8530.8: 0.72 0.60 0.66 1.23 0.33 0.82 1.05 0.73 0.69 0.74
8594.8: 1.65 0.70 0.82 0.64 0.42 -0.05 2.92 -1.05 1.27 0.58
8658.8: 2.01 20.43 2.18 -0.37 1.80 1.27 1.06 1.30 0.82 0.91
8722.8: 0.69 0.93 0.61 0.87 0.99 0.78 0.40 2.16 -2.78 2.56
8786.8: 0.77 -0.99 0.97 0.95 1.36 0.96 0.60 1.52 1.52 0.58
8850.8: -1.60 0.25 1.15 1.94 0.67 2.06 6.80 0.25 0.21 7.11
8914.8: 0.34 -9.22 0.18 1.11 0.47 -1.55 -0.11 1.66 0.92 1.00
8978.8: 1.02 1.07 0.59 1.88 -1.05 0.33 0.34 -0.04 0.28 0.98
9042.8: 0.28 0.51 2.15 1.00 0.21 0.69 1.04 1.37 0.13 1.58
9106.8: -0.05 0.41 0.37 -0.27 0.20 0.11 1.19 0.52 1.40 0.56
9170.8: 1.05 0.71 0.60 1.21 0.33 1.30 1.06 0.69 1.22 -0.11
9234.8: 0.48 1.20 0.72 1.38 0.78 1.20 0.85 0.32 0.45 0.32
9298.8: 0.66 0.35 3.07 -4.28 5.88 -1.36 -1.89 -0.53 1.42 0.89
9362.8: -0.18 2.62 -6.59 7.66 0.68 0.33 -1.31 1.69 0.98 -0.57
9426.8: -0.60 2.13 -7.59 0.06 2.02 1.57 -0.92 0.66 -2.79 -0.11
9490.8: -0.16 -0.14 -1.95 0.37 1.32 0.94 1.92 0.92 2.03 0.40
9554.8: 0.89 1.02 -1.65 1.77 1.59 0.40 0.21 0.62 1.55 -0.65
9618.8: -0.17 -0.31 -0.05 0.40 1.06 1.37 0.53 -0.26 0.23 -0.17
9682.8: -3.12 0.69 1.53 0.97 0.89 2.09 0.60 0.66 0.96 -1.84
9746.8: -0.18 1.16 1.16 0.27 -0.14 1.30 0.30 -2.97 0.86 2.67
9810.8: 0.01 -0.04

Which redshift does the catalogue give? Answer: 0.32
